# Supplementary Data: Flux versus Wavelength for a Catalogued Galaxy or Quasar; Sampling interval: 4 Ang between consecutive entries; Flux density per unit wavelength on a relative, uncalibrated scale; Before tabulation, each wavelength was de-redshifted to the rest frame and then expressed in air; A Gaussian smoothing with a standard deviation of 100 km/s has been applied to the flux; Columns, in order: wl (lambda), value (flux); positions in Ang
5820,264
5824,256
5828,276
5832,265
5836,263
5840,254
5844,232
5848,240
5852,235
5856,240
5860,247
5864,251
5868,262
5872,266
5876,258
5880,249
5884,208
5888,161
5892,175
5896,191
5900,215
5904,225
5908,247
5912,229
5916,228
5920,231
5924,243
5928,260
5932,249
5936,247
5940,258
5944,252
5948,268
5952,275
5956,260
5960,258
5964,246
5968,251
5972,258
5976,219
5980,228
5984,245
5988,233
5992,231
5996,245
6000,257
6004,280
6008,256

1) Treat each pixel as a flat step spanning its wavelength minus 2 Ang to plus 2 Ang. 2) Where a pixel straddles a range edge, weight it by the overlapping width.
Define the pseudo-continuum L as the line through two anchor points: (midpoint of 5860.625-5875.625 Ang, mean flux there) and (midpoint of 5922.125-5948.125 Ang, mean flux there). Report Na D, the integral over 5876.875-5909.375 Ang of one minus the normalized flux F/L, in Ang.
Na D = 5.9 Ang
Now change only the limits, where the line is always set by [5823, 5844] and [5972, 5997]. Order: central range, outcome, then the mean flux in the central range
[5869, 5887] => 0.8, 242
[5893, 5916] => 2.6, 220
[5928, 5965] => -2.5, 257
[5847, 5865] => 1.0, 242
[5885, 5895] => 3.0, 174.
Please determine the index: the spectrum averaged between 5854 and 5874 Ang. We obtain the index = 253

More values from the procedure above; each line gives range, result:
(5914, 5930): 240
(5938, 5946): 255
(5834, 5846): 250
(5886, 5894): 168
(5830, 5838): 264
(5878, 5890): 206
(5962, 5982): 240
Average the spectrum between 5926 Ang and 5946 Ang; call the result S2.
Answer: 253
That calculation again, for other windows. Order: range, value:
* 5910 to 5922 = 229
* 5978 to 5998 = 236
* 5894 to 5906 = 210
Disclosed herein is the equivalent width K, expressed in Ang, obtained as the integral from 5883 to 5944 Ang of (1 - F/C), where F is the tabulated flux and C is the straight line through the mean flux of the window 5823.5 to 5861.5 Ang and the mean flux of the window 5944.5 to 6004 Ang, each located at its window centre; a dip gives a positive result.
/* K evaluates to 5.92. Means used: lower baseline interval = 251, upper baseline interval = 249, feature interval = 226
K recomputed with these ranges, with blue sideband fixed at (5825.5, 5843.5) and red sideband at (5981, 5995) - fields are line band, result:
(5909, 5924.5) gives 0.96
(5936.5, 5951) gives -0.92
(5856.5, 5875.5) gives 0.08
